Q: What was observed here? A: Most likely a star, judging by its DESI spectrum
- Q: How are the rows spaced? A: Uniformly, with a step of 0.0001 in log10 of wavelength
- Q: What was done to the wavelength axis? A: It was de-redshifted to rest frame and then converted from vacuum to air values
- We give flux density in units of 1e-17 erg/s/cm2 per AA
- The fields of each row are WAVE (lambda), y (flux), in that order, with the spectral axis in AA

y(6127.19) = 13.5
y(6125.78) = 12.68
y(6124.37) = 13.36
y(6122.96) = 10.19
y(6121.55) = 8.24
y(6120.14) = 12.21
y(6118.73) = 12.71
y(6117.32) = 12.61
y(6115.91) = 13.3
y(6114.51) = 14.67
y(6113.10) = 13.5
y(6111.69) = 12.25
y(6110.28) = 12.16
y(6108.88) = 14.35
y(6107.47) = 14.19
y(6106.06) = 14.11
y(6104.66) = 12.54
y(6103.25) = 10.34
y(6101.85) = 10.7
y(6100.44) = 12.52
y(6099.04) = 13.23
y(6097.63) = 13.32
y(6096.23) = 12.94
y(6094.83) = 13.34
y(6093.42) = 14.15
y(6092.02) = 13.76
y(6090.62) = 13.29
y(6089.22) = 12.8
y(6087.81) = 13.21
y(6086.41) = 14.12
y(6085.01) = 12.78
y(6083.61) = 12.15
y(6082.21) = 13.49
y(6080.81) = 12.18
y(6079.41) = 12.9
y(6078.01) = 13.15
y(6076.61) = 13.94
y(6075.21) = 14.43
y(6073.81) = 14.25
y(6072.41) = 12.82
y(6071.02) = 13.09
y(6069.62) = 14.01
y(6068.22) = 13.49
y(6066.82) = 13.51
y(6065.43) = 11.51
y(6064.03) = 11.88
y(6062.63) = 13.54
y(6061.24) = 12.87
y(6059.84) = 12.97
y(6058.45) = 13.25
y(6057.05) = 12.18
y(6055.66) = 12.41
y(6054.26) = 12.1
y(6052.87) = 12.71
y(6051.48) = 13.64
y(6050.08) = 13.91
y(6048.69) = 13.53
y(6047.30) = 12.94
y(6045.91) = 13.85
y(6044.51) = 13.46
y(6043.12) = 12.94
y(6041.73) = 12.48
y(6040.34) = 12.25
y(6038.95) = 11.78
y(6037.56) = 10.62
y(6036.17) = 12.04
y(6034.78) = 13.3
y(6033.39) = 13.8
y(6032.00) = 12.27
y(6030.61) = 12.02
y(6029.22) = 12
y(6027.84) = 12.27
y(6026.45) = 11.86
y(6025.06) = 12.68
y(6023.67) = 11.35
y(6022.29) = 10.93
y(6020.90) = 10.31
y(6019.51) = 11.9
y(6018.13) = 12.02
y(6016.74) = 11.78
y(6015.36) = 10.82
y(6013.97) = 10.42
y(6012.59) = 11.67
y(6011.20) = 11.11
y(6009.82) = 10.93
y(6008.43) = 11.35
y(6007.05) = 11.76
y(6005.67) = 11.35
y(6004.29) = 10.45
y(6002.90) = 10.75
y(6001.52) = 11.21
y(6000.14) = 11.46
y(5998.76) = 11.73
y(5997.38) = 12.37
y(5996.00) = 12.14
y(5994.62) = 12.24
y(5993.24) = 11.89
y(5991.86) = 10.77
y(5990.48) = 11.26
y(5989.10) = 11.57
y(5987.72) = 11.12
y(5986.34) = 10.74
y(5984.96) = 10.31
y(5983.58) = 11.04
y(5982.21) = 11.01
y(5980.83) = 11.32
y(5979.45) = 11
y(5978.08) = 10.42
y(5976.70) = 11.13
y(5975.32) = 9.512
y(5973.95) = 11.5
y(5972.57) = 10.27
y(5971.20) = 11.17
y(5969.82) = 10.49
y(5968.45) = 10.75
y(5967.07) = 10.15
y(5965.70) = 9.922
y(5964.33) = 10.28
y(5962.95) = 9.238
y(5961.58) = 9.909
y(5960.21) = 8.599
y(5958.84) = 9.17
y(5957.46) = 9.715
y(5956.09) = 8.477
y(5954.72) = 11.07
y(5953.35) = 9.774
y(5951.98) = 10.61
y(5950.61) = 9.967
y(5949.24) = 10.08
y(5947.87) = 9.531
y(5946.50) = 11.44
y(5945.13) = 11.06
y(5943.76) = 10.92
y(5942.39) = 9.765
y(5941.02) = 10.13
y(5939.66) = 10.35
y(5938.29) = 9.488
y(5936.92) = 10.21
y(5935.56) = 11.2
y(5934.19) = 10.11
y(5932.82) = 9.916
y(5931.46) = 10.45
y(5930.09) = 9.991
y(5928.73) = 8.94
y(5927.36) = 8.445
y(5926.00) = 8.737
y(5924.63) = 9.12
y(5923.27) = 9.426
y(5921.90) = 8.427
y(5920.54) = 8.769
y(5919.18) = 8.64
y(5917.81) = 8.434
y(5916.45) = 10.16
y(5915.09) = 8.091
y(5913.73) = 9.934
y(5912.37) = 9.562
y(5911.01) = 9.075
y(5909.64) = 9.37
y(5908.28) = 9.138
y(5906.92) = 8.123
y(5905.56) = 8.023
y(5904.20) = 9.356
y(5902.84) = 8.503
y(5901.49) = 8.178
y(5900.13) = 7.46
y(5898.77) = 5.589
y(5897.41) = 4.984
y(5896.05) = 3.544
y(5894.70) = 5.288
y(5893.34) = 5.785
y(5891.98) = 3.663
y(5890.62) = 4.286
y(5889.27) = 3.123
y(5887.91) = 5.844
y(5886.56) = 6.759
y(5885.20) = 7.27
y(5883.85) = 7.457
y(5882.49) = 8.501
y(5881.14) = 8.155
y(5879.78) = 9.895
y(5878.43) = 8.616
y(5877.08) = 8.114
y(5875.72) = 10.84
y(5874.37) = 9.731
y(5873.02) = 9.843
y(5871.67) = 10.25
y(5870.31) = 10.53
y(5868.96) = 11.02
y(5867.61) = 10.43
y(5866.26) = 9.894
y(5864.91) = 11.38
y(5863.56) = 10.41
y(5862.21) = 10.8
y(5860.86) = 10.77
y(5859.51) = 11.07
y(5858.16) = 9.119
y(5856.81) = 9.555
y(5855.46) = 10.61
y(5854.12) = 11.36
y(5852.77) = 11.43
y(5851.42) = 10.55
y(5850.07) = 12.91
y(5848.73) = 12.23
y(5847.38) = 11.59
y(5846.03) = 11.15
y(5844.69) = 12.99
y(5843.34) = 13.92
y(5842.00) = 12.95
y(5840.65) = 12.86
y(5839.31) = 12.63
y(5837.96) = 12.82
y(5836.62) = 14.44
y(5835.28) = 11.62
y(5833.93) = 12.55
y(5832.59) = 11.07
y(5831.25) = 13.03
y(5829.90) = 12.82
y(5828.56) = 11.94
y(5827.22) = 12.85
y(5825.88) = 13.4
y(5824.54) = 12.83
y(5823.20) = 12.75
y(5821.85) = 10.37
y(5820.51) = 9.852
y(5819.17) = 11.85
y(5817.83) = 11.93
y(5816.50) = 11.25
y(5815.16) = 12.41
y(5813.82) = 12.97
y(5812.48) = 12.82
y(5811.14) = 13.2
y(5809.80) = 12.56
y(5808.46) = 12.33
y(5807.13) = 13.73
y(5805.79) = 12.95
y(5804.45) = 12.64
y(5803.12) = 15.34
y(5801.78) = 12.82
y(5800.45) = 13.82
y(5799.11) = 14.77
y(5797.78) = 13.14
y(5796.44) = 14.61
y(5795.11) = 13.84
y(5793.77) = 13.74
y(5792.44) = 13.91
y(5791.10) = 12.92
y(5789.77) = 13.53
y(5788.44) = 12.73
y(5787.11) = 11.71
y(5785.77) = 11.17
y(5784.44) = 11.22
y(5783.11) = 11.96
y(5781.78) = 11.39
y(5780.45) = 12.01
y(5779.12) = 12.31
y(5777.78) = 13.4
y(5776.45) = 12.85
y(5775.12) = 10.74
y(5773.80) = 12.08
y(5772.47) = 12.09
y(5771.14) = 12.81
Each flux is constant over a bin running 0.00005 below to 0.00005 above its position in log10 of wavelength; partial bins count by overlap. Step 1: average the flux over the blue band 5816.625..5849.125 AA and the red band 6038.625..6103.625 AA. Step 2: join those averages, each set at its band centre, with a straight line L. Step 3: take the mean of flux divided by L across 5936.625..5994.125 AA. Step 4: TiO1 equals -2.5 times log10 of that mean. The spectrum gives 0.216 mag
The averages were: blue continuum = 12.3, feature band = 10.4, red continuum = 13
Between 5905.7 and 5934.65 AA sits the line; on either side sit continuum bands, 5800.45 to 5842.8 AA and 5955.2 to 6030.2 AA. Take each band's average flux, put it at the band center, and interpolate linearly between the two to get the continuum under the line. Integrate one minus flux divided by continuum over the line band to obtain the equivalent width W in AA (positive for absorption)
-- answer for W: 6.2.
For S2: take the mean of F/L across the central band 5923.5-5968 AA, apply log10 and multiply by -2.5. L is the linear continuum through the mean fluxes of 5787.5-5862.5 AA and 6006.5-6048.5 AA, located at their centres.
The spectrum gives 0.22 mag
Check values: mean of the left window 12.4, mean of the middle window 9.9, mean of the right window 12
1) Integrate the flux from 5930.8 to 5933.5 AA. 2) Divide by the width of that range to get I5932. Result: 10.2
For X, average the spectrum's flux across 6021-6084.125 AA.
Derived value 12.8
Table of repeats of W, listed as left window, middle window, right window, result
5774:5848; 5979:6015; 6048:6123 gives 4.4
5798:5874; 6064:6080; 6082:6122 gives -0.7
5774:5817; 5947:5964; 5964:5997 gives 2.3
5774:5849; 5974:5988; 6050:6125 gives 2.2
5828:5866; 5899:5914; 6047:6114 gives 4.3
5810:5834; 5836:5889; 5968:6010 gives 6.7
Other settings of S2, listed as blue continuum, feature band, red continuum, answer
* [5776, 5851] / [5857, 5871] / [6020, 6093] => 0.21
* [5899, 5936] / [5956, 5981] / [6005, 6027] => 0.01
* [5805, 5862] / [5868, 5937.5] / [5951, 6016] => 0.35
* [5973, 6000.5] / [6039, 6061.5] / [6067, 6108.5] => -0.04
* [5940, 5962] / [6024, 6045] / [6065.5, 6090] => -0.02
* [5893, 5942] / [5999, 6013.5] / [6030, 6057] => 0.03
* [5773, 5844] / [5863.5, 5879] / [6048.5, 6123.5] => 0.25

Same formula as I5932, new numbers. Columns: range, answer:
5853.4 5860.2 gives 10.4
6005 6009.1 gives 11.5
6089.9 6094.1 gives 13.8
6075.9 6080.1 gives 13.3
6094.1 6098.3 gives 13.2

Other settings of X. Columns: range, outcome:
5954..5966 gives 9.59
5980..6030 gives 11.4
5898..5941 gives 9.08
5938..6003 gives 10.6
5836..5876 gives 11.3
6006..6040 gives 11.7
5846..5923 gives 8.81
